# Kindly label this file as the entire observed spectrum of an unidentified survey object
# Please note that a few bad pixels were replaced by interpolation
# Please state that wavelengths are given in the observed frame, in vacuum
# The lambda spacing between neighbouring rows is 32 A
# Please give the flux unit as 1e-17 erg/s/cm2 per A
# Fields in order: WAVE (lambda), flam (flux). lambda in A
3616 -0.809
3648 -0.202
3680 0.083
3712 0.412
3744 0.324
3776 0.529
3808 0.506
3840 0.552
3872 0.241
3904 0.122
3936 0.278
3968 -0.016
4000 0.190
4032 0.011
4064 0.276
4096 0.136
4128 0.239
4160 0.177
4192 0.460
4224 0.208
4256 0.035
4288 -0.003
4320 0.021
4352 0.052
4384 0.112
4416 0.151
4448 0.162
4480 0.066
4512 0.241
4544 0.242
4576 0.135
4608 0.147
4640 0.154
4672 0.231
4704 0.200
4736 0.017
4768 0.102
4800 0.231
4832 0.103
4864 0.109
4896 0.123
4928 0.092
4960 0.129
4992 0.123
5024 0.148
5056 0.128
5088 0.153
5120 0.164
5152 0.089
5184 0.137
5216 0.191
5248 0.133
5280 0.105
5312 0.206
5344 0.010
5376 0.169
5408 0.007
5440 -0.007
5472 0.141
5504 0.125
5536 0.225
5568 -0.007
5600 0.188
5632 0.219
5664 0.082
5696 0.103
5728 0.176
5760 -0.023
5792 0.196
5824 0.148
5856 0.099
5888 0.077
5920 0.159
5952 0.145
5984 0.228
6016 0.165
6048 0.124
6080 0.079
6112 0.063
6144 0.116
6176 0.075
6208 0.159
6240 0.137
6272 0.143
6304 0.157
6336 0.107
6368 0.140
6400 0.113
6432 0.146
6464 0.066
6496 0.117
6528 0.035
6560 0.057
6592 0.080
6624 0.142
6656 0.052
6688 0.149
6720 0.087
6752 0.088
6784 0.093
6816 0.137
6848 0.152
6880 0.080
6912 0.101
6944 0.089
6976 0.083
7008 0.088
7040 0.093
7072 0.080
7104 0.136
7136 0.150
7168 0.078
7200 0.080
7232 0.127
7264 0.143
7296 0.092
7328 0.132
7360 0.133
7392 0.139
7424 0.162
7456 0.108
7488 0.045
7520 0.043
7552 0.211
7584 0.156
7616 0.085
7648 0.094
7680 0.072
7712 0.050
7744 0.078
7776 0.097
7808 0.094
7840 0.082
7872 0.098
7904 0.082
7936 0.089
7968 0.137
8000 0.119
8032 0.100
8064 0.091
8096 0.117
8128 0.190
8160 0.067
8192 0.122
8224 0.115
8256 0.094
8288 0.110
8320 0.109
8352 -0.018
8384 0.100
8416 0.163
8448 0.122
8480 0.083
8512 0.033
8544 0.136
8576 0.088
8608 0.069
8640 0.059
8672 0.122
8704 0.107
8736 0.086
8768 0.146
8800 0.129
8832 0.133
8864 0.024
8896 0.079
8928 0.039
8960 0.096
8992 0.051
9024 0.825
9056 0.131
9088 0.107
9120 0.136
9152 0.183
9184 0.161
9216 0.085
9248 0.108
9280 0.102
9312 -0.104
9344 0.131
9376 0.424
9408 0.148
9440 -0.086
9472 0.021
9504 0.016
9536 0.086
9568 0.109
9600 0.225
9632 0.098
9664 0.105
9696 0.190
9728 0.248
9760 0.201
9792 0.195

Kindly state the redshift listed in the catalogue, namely 1.42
